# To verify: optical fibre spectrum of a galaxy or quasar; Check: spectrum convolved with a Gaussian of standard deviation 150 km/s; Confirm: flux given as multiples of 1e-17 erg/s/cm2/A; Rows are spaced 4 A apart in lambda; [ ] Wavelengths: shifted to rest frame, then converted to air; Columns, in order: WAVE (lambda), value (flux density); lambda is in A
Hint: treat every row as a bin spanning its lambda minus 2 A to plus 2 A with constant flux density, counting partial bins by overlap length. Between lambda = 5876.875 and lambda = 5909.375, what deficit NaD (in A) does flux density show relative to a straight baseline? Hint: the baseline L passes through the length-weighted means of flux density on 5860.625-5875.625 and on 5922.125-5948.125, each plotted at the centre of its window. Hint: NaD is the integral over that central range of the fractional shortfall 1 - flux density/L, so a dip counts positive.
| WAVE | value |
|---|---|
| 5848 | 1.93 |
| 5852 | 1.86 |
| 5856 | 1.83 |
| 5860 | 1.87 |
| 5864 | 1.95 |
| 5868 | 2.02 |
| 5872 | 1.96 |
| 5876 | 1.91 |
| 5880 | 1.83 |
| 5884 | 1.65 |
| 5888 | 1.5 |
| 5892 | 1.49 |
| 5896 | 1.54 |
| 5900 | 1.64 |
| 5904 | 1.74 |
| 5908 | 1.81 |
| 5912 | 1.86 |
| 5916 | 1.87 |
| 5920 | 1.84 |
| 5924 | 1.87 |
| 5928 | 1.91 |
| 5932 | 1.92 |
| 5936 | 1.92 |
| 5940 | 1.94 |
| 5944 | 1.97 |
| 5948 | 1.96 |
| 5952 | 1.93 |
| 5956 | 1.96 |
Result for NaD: 4.9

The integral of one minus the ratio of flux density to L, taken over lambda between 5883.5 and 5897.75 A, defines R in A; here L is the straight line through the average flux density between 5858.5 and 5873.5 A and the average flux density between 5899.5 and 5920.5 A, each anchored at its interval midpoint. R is 2.5 A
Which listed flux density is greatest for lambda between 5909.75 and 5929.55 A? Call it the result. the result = 1.91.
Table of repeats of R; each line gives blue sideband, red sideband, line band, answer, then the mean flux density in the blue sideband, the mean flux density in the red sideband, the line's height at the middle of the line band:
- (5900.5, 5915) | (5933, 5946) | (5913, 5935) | -0.2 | 1.79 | 1.94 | 1.87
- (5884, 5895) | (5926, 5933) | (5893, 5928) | -0.8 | 1.53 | 1.91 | 1.73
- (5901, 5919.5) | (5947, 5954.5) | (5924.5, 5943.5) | -0.3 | 1.81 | 1.94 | 1.89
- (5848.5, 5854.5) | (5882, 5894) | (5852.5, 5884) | -3.1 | 1.88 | 1.55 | 1.72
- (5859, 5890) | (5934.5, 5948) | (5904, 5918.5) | 0.5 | 1.84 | 1.95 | 1.9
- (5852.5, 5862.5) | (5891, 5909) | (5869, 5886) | -0.9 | 1.86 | 1.64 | 1.76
